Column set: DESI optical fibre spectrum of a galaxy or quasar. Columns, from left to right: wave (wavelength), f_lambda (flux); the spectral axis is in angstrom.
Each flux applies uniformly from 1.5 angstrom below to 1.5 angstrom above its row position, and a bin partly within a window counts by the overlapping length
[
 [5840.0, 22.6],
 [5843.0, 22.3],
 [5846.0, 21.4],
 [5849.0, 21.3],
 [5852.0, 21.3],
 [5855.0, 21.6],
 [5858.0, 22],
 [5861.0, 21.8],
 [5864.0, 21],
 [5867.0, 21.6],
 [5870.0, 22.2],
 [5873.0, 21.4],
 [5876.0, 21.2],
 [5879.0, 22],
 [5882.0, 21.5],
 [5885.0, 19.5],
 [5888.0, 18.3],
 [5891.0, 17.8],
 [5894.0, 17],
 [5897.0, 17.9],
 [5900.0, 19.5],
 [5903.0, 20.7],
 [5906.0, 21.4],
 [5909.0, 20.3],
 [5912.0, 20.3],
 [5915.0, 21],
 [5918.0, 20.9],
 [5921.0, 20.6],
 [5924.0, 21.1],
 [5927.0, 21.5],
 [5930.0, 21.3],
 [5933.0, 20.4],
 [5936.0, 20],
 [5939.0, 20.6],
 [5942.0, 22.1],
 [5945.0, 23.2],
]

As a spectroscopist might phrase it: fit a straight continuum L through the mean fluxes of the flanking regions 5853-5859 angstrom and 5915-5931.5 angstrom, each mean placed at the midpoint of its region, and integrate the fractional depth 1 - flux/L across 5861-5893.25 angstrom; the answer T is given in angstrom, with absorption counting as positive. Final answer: 1.4 angstrom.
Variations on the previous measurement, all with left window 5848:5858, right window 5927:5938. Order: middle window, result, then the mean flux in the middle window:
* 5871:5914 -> 2.3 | 20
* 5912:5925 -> 0.0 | 20.8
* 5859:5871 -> -0.2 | 21.6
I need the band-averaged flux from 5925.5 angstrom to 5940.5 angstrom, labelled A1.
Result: 20.8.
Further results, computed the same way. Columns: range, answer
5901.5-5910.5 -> 20.8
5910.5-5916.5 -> 20.7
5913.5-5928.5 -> 21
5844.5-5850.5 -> 21.3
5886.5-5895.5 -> 17.7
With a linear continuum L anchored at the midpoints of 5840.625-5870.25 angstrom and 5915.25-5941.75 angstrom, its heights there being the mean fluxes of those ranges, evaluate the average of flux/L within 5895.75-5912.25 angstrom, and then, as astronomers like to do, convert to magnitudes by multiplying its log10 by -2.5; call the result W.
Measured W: 0.06 mag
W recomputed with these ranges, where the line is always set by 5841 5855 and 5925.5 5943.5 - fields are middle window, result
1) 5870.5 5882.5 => -0.01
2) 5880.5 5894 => 0.12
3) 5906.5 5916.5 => 0.03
